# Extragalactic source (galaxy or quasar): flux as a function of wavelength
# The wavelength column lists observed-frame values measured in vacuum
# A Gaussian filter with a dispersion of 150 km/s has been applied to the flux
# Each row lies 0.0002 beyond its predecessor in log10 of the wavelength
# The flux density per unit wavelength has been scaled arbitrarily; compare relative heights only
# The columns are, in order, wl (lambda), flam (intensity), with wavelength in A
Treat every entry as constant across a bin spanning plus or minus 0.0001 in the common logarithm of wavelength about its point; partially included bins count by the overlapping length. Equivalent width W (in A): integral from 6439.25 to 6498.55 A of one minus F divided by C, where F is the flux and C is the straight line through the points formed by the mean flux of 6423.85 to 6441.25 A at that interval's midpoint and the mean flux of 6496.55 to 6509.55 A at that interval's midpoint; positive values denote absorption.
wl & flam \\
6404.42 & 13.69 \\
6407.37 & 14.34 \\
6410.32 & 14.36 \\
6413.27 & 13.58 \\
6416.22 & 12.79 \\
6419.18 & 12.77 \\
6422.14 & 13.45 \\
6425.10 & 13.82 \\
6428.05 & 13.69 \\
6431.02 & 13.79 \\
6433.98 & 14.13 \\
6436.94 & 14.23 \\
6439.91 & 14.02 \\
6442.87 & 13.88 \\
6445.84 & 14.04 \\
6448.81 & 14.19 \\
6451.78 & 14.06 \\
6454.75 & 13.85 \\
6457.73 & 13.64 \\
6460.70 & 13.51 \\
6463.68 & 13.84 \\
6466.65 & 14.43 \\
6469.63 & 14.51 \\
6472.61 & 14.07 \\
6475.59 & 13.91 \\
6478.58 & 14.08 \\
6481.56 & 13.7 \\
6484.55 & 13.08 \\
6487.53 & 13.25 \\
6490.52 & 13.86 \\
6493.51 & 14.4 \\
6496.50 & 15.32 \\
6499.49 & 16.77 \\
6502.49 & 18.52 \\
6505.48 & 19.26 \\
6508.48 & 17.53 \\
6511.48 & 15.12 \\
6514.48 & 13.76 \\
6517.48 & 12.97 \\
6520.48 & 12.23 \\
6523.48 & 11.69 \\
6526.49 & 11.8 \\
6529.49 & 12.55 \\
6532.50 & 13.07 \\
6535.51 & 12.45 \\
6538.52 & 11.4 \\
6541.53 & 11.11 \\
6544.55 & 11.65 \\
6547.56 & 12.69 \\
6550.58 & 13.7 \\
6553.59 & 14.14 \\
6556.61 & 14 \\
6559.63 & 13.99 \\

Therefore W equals 6.9 A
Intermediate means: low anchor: 13.9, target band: 14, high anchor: 17.7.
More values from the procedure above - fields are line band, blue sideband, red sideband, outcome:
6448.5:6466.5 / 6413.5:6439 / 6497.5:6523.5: 0.55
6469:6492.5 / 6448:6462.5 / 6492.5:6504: 2.31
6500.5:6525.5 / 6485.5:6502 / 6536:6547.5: -2.62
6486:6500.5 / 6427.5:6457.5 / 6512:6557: -1.55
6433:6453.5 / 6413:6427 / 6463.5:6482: -0.65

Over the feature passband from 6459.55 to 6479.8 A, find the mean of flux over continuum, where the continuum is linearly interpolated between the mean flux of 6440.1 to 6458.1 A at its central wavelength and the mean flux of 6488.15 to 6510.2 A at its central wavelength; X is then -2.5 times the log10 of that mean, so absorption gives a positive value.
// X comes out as 0.07 mag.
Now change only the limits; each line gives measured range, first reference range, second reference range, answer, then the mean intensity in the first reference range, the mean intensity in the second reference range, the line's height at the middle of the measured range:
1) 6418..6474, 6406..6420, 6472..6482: -0.01 mag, 13.6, 14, 13.8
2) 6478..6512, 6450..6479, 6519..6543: -0.18 mag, 14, 12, 13.1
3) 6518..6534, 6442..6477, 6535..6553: 0.03 mag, 14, 12.3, 12.6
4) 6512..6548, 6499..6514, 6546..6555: 0.23 mag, 17.2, 13.5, 15.2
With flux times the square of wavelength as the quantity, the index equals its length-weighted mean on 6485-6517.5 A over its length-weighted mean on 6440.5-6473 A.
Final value 1.1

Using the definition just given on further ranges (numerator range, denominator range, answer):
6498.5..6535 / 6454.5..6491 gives 1.06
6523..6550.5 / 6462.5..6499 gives 0.87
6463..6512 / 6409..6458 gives 1.11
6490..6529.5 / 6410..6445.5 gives 1.11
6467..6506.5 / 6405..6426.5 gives 1.12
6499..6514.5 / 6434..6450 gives 1.24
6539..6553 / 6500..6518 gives 0.76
